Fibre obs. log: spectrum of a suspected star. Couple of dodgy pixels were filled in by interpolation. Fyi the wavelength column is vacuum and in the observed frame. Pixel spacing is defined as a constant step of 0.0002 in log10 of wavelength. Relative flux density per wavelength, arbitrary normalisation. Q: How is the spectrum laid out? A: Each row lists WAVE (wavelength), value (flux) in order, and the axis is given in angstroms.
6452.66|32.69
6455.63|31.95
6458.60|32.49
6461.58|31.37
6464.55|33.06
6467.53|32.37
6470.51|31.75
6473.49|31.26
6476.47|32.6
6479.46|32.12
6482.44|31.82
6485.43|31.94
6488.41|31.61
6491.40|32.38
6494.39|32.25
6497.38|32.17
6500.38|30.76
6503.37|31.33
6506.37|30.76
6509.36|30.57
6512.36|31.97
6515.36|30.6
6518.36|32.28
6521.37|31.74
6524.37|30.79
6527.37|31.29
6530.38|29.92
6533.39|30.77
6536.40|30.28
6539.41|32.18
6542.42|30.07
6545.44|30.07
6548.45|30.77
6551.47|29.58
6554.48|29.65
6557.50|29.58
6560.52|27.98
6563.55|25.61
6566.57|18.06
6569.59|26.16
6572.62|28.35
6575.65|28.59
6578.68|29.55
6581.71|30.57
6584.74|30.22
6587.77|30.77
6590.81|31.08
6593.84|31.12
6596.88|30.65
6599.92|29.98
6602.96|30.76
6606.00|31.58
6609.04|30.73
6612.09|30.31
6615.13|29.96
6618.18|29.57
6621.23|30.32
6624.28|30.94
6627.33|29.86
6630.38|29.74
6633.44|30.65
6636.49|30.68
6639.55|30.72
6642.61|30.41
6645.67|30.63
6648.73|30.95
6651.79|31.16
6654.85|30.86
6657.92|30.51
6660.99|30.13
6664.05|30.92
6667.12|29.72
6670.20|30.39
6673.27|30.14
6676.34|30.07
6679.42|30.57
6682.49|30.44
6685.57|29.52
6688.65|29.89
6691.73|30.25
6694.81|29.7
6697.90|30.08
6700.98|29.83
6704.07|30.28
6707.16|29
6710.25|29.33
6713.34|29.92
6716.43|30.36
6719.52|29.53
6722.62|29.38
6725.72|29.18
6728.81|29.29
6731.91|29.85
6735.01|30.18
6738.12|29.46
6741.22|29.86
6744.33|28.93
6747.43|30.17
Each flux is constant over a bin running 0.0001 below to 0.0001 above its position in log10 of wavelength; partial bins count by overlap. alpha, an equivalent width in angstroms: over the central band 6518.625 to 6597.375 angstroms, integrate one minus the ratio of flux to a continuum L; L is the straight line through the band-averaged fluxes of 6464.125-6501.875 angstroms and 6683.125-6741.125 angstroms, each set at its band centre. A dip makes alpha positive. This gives 4.5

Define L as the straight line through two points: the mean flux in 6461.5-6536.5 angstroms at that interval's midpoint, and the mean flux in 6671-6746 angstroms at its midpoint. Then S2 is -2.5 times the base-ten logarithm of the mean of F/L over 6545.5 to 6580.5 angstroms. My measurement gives 0.12 mag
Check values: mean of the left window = 31.6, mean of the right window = 29.8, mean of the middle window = 27.8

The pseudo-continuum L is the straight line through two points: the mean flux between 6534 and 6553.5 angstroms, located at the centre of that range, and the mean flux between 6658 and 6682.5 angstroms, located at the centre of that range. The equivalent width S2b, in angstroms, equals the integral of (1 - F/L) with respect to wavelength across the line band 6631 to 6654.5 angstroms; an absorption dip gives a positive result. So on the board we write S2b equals -0.3 angstroms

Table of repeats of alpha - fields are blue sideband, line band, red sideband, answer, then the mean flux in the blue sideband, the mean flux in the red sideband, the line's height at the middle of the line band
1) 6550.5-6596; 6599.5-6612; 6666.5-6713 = -0.8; 28.5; 29.9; 28.9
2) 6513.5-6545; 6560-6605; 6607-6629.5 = 2.7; 31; 30.3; 30.5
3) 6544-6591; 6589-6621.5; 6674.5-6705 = -1.8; 28.5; 30.1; 29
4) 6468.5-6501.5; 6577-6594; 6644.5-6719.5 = 0.3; 31.9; 30.2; 31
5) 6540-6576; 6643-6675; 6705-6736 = -1.7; 28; 29.6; 29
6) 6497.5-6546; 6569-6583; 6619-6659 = 0.9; 31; 30.6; 30.8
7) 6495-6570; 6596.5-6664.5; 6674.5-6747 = -1.6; 29.9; 29.8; 29.8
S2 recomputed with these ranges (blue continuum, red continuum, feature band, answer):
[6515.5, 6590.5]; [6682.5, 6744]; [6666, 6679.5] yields -0.02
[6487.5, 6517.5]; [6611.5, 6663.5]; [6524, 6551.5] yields 0.02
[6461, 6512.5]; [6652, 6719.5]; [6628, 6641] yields 0.00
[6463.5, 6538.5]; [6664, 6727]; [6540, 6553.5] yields 0.03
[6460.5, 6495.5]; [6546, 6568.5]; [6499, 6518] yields -0.03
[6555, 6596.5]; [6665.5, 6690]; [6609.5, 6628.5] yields -0.04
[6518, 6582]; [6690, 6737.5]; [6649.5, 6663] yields -0.04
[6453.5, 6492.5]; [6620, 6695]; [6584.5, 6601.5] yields 0.01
